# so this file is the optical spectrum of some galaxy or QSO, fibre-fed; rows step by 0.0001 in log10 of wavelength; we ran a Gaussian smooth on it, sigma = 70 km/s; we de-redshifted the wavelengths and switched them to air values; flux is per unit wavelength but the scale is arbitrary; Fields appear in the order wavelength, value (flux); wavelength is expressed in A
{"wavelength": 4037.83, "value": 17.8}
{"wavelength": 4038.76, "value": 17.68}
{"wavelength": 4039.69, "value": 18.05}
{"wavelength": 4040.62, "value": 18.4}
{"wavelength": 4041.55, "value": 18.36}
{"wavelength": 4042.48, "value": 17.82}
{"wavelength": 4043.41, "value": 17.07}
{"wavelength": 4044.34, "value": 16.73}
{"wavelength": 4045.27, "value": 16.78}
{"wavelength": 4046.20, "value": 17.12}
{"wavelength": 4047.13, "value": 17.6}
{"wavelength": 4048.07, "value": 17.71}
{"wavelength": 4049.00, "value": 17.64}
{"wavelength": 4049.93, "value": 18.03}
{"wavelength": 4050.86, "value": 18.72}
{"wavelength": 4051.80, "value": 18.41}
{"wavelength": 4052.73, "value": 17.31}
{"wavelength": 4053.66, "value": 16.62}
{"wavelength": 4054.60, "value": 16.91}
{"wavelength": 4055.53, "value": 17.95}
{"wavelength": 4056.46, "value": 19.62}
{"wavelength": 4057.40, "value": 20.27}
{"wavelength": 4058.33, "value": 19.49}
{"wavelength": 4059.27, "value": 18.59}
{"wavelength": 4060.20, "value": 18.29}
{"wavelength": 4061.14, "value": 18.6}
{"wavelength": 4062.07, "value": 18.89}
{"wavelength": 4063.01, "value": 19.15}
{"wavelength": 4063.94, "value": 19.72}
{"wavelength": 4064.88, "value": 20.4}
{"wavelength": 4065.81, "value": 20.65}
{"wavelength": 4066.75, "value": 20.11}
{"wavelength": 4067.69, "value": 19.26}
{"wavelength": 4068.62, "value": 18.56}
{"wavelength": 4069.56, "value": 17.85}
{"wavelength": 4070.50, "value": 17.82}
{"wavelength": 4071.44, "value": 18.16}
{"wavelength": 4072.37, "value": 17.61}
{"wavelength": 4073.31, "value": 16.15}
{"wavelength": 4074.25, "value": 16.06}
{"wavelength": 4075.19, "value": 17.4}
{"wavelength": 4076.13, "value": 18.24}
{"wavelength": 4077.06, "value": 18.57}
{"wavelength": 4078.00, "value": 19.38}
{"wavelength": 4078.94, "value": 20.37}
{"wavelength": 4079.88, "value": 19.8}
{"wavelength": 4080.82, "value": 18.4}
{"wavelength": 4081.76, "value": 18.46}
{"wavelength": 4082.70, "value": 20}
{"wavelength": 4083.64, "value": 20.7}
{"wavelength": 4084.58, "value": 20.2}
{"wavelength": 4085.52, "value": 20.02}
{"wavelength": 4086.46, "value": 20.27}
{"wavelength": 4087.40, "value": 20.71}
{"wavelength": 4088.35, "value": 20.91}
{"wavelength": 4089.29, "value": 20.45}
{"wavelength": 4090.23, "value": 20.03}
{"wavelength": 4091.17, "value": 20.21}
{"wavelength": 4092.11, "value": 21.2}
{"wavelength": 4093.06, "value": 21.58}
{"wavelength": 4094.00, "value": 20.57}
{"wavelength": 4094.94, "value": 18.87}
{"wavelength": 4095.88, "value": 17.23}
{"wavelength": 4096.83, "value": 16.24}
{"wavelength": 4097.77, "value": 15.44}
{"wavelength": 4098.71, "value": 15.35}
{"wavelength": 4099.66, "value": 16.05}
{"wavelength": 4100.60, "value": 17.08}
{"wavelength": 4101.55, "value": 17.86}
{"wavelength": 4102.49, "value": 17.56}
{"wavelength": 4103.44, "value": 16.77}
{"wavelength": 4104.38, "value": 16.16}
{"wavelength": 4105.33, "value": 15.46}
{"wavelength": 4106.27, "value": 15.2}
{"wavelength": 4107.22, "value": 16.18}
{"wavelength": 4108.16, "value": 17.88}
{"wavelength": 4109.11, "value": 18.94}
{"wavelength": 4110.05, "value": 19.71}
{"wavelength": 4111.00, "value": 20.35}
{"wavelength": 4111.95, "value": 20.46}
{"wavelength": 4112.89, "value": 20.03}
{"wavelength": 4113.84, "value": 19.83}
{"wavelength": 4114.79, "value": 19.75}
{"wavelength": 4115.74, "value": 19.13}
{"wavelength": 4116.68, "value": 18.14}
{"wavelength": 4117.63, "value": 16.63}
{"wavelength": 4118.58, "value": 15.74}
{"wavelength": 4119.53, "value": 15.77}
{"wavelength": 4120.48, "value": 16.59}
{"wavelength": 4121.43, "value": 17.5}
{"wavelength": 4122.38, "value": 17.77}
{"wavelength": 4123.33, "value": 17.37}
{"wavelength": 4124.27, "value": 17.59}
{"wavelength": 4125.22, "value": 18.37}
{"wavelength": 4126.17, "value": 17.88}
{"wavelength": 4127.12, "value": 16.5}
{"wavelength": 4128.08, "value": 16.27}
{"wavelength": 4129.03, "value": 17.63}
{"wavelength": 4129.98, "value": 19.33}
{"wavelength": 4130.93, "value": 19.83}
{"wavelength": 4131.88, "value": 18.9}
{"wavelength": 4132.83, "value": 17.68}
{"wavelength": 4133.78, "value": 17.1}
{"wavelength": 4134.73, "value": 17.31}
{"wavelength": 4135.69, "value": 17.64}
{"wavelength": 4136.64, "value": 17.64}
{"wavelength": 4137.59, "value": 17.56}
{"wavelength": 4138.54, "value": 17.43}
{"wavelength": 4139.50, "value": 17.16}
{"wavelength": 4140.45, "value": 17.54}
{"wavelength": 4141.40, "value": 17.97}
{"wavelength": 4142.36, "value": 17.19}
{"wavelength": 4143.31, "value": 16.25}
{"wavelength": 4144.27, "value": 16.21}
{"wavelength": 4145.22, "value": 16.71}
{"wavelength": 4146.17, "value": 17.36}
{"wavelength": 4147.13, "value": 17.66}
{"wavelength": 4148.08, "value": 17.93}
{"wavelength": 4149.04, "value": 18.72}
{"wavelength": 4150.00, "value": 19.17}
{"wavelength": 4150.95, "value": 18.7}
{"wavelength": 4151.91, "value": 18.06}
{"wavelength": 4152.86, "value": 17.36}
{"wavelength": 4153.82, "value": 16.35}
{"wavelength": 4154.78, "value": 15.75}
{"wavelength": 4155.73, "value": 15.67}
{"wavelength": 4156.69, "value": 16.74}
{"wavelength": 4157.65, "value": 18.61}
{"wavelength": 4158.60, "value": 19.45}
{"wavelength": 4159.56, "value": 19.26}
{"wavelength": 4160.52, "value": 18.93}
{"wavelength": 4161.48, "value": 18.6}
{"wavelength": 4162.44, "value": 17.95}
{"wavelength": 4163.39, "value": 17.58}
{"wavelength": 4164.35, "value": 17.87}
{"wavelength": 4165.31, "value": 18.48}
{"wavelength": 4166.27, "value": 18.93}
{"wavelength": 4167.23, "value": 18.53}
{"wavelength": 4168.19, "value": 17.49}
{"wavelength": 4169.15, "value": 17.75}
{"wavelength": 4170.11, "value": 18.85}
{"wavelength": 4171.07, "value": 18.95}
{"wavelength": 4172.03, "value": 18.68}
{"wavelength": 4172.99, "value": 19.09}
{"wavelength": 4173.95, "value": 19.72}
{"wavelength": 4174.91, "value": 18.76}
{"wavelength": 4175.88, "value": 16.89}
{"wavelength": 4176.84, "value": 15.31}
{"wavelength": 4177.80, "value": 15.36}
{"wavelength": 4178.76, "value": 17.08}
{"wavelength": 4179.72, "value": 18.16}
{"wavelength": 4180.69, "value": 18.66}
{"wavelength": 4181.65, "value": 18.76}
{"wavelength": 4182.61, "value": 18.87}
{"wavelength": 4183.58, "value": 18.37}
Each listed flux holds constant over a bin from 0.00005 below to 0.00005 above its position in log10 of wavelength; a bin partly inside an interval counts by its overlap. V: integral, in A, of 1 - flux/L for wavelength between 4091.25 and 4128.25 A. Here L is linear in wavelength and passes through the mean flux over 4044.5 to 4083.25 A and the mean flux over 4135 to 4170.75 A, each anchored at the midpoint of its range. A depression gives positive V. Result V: 0.6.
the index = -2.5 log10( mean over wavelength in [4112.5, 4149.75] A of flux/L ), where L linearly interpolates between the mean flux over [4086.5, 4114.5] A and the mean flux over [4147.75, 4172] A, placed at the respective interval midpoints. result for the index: 0.04 mag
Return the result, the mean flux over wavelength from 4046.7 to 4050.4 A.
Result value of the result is 17.7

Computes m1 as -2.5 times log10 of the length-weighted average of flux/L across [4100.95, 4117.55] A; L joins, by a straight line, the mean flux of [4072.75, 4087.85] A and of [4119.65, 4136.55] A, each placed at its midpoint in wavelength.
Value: 0.00 mag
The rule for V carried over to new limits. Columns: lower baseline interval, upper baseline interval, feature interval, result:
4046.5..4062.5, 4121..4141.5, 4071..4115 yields -1.4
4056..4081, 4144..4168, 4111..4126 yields 0.1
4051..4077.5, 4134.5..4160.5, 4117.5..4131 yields 0.4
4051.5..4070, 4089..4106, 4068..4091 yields -0.8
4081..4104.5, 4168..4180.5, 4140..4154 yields 0.5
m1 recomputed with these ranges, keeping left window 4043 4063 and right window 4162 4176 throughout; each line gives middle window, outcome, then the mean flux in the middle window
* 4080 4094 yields -0.12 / 20.2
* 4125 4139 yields 0.03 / 17.8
